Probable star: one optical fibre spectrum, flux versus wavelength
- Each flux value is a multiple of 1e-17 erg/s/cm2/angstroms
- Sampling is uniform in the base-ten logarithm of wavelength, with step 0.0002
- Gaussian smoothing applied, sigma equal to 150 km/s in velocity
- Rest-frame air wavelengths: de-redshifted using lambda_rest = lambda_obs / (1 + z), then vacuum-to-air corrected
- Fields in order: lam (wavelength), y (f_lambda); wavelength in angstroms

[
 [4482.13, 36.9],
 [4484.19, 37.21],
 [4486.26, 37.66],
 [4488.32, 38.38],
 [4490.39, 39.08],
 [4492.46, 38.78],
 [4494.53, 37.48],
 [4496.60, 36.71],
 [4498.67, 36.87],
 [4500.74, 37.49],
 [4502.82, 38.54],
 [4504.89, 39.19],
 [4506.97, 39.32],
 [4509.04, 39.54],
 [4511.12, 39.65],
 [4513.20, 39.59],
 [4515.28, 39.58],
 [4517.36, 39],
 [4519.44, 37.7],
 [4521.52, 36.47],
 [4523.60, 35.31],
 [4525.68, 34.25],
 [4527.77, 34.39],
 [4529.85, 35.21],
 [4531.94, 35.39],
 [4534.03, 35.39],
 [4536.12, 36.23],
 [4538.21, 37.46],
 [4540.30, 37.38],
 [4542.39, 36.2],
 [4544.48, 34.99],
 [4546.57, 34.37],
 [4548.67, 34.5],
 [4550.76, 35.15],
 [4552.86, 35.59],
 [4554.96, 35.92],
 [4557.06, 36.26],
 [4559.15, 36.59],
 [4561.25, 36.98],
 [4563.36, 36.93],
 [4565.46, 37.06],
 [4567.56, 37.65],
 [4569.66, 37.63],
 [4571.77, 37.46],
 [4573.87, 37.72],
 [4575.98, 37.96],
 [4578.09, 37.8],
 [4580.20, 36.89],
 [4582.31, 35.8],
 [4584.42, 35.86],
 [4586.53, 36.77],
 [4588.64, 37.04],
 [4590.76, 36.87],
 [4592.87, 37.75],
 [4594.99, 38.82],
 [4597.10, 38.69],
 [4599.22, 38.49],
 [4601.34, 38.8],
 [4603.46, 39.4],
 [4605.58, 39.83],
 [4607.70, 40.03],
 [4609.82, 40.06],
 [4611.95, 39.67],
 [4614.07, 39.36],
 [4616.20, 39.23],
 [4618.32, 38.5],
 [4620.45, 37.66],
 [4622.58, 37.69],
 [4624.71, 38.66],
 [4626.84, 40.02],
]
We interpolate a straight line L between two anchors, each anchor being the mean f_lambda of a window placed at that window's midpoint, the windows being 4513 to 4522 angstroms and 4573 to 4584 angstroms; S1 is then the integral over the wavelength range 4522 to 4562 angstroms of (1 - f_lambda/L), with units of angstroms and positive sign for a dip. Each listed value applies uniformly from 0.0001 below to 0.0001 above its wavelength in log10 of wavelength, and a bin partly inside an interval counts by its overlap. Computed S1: 2.4 angstroms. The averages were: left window 38.5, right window 37.1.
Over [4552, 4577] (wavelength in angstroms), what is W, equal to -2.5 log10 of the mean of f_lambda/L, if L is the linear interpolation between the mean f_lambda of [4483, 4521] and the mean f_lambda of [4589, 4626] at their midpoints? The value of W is 0.047 mag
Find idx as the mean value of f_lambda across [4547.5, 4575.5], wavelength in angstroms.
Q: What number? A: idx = 36.6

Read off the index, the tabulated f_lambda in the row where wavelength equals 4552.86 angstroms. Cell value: 35.59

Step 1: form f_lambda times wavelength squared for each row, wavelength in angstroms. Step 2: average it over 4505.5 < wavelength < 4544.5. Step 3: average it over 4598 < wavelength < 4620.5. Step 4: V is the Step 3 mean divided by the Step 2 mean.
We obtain 1.1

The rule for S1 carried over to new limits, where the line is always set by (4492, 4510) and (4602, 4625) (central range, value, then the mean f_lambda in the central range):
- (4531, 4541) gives 0.6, 36.3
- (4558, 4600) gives 1.6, 37.3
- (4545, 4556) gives 1.0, 35.1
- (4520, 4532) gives 1.0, 35.3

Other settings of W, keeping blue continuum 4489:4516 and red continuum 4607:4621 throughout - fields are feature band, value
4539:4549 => 0.094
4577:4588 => 0.069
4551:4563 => 0.078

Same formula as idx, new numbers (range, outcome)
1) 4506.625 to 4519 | 39.4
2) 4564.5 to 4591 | 37.1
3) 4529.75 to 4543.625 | 36.2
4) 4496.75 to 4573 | 36.9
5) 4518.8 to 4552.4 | 35.6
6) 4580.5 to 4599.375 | 37.3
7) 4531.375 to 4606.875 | 37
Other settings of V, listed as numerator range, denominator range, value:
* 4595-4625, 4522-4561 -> 1.13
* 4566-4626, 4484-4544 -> 1.06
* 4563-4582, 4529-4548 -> 1.06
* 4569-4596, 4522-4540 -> 1.07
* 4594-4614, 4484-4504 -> 1.09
